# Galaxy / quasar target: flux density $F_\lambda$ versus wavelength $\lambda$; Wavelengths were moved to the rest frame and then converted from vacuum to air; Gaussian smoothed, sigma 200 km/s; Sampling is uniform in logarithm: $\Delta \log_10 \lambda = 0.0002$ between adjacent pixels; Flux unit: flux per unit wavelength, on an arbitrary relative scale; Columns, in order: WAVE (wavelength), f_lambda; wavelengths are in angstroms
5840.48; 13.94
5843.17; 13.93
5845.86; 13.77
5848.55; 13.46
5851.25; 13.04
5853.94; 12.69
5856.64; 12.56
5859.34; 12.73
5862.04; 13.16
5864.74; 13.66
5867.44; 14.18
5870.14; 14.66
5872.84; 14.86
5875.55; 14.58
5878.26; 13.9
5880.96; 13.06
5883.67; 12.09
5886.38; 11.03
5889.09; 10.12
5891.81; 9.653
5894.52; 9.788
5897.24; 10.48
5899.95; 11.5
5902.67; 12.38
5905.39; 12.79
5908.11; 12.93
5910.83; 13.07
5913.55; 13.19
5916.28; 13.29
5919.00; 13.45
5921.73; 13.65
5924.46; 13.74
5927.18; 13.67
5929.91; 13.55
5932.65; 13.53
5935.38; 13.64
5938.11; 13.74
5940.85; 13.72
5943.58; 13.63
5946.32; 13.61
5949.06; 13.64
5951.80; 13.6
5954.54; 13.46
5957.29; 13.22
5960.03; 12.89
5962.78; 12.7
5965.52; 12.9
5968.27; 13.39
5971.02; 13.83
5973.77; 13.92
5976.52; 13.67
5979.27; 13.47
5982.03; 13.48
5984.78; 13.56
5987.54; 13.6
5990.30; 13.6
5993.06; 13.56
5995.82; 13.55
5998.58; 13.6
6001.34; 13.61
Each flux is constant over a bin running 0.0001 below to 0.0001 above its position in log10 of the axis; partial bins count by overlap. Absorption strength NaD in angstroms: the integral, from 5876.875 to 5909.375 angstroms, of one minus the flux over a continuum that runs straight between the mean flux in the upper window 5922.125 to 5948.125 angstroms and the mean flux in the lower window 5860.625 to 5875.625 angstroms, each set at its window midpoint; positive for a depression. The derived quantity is 5.4 angstroms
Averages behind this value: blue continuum 14.1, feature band 11.6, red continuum 13.6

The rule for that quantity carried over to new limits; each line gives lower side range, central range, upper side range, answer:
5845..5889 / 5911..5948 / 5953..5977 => -0.73 angstroms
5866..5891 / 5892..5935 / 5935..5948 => 2.40 angstroms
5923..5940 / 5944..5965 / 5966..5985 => 0.49 angstroms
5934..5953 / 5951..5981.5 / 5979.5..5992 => 0.52 angstroms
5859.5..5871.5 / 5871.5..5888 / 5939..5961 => 0.66 angstroms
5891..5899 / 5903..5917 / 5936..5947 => -2.19 angstroms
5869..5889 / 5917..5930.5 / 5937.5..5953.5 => -0.09 angstroms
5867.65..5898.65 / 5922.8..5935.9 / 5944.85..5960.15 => -0.58 angstroms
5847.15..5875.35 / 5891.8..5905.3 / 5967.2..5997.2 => 2.49 angstroms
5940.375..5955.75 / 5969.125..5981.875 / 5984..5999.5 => -0.09 angstroms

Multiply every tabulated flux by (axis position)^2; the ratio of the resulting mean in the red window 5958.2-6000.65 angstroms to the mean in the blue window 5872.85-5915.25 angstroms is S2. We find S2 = 1.1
